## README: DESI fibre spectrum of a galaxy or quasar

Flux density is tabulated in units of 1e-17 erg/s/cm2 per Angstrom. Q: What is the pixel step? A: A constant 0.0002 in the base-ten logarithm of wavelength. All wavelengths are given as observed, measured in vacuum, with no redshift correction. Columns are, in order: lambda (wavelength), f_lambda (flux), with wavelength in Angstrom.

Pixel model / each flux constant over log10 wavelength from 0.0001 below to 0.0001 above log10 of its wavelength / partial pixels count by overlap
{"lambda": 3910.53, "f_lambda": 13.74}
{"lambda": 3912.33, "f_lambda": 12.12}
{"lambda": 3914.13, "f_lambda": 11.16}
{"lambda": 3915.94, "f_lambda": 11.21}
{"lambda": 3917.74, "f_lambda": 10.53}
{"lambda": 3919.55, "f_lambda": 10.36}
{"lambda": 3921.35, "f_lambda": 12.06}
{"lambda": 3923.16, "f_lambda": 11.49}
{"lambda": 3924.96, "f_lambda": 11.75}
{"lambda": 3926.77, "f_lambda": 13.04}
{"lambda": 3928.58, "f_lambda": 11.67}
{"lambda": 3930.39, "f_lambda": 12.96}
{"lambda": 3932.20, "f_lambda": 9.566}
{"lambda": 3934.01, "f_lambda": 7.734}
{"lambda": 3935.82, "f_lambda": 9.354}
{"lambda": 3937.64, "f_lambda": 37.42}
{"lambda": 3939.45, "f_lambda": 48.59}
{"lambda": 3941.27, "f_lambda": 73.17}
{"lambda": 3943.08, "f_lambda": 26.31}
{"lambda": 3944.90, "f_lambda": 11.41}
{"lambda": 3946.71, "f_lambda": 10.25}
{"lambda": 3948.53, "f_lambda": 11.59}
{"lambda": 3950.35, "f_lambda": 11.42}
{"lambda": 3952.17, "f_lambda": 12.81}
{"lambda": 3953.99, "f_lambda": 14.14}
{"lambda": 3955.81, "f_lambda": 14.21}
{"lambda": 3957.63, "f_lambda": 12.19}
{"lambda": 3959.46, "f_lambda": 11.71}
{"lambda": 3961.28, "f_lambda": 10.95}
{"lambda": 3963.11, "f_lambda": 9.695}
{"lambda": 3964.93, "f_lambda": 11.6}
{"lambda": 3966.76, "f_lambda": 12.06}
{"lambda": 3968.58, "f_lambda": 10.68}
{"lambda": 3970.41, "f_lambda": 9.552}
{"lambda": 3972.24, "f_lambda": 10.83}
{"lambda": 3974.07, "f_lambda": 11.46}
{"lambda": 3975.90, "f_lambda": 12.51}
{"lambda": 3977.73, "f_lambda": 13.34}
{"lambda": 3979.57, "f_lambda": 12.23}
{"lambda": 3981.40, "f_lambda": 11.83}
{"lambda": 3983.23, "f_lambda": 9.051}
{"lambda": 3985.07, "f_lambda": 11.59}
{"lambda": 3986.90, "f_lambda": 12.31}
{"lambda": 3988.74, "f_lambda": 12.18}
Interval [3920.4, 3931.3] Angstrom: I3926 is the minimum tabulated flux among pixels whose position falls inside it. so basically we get 11.49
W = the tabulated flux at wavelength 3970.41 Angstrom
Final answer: 9.552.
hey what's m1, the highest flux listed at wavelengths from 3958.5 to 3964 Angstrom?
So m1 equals 11.71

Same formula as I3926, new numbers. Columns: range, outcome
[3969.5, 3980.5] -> 9.552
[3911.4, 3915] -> 11.16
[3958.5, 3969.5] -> 9.695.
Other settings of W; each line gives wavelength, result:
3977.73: 13.34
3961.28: 10.95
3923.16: 11.49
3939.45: 48.59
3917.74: 10.53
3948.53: 11.59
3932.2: 9.566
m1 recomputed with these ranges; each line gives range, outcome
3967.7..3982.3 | 13.34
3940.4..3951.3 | 73.17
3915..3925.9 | 12.06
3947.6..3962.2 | 14.21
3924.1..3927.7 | 13.04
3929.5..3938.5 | 37.42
